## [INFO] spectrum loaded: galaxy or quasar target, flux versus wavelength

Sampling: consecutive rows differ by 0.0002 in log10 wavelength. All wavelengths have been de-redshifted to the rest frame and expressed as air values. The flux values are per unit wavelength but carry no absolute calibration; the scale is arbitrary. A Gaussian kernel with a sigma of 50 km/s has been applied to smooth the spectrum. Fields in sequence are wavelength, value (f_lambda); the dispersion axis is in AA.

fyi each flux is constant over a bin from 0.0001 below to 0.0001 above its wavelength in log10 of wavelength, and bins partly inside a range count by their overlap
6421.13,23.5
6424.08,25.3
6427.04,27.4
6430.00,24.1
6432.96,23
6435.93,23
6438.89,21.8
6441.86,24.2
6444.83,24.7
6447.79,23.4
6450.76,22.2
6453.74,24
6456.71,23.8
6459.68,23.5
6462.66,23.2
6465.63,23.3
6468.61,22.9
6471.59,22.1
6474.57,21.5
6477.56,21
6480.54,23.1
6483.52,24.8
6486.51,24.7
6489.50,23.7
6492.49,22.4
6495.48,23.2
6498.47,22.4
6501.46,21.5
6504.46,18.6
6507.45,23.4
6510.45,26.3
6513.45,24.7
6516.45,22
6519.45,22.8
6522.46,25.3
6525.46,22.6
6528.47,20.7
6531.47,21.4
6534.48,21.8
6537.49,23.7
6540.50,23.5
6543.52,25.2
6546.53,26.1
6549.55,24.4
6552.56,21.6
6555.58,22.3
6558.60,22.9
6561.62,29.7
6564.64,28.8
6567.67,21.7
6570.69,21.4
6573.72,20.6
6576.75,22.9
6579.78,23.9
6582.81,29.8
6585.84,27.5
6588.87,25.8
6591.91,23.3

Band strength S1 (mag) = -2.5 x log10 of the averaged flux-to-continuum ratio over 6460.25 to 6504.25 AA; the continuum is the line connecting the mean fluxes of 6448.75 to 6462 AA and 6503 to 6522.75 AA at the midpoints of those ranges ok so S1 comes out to 0.026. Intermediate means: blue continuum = 23.4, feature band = 22.7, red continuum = 23.2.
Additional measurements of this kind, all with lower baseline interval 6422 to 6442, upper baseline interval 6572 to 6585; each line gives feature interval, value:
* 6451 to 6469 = 0.03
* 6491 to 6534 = 0.08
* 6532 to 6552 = 0.02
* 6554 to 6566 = -0.06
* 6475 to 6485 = 0.06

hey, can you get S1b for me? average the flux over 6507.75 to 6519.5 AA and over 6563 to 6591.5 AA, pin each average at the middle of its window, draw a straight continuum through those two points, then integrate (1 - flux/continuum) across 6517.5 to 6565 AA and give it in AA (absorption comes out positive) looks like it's 1.0 AA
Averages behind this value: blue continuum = 24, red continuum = 24.7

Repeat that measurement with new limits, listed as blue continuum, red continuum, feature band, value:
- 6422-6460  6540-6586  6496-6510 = 1.3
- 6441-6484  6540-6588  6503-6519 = 0.5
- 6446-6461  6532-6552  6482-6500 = 0.1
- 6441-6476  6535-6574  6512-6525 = 0.1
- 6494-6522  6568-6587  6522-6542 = 0.6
